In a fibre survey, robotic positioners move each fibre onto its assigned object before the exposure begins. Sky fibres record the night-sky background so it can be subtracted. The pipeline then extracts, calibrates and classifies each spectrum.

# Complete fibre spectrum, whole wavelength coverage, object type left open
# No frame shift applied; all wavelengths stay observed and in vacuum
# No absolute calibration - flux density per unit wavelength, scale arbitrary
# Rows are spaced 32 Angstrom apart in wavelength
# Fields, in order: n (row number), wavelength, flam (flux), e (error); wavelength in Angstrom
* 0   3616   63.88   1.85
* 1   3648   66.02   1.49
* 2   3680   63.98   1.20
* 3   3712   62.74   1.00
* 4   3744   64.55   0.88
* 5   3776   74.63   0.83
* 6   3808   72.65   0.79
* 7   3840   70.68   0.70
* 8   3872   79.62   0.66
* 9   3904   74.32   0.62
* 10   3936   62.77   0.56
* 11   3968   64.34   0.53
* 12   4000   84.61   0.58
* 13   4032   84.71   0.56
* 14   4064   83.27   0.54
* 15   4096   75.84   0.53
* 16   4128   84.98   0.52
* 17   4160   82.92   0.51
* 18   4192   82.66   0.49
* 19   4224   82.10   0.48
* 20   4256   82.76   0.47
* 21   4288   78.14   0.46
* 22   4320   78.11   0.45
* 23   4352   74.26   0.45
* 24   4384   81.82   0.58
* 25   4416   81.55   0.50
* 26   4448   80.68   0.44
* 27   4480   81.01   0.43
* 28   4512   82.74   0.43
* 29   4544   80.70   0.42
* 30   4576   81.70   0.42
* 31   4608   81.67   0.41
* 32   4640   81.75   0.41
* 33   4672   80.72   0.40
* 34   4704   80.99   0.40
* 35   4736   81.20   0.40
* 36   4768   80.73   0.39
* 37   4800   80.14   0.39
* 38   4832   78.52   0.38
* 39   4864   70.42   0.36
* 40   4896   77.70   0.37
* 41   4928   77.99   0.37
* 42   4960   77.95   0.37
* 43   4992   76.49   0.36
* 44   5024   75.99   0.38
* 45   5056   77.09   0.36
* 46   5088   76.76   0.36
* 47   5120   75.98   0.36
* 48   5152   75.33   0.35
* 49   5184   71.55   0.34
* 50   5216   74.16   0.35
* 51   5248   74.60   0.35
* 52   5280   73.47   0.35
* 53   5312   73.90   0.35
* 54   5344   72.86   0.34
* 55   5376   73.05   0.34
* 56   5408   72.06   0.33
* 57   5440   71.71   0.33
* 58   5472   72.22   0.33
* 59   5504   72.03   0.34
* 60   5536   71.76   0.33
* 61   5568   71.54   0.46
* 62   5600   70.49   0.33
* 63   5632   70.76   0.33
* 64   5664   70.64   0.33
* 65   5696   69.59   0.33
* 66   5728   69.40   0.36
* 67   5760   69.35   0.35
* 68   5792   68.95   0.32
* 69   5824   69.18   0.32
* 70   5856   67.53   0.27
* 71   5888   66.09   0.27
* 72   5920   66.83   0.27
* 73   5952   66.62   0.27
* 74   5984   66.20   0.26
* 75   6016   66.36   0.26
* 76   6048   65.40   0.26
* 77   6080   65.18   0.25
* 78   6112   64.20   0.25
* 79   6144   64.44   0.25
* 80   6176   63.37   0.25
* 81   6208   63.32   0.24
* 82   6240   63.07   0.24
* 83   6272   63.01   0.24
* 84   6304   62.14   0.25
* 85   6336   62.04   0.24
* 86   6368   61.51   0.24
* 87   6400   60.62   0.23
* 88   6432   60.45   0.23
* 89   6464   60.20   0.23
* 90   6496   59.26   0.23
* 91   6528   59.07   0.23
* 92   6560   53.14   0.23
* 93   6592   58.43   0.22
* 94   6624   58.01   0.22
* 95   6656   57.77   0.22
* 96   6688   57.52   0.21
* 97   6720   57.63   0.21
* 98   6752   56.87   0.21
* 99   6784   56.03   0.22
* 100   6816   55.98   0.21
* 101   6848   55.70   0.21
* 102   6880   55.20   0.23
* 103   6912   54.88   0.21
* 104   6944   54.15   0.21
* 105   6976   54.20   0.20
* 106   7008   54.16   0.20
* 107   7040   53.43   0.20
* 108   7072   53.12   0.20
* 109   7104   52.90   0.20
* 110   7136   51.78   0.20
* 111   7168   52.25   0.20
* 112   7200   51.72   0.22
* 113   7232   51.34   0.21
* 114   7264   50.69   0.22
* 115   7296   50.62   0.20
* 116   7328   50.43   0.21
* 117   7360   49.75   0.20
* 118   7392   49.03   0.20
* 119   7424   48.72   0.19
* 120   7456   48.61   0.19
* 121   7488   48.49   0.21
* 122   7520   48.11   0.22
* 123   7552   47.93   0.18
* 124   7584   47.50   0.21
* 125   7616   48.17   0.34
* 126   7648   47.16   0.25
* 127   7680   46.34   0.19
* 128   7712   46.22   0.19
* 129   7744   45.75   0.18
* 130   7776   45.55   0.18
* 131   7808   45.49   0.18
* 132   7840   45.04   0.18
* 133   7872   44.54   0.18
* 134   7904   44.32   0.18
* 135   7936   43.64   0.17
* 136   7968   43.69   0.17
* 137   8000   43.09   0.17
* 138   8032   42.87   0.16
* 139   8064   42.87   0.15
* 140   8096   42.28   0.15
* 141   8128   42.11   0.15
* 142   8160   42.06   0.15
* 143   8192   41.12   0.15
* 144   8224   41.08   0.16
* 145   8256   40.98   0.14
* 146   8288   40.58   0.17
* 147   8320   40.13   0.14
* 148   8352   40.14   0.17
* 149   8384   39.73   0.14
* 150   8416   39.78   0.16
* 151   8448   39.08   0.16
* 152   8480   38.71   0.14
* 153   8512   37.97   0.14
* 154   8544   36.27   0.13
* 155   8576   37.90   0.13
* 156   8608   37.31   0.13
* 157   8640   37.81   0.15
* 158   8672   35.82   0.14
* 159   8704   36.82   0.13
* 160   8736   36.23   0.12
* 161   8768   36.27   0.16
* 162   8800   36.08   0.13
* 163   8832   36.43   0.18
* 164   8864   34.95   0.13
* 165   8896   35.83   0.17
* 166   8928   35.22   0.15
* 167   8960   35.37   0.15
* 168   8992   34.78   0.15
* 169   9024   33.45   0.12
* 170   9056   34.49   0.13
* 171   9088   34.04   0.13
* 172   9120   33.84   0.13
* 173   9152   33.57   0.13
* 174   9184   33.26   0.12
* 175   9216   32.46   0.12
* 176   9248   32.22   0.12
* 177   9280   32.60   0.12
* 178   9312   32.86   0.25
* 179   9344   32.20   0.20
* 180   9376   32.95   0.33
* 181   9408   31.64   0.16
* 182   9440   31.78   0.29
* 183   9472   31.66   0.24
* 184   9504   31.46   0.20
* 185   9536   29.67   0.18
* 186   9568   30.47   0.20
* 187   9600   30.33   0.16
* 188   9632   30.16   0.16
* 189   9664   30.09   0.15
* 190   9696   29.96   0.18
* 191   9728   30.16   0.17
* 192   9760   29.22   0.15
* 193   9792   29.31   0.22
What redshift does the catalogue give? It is 0.00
